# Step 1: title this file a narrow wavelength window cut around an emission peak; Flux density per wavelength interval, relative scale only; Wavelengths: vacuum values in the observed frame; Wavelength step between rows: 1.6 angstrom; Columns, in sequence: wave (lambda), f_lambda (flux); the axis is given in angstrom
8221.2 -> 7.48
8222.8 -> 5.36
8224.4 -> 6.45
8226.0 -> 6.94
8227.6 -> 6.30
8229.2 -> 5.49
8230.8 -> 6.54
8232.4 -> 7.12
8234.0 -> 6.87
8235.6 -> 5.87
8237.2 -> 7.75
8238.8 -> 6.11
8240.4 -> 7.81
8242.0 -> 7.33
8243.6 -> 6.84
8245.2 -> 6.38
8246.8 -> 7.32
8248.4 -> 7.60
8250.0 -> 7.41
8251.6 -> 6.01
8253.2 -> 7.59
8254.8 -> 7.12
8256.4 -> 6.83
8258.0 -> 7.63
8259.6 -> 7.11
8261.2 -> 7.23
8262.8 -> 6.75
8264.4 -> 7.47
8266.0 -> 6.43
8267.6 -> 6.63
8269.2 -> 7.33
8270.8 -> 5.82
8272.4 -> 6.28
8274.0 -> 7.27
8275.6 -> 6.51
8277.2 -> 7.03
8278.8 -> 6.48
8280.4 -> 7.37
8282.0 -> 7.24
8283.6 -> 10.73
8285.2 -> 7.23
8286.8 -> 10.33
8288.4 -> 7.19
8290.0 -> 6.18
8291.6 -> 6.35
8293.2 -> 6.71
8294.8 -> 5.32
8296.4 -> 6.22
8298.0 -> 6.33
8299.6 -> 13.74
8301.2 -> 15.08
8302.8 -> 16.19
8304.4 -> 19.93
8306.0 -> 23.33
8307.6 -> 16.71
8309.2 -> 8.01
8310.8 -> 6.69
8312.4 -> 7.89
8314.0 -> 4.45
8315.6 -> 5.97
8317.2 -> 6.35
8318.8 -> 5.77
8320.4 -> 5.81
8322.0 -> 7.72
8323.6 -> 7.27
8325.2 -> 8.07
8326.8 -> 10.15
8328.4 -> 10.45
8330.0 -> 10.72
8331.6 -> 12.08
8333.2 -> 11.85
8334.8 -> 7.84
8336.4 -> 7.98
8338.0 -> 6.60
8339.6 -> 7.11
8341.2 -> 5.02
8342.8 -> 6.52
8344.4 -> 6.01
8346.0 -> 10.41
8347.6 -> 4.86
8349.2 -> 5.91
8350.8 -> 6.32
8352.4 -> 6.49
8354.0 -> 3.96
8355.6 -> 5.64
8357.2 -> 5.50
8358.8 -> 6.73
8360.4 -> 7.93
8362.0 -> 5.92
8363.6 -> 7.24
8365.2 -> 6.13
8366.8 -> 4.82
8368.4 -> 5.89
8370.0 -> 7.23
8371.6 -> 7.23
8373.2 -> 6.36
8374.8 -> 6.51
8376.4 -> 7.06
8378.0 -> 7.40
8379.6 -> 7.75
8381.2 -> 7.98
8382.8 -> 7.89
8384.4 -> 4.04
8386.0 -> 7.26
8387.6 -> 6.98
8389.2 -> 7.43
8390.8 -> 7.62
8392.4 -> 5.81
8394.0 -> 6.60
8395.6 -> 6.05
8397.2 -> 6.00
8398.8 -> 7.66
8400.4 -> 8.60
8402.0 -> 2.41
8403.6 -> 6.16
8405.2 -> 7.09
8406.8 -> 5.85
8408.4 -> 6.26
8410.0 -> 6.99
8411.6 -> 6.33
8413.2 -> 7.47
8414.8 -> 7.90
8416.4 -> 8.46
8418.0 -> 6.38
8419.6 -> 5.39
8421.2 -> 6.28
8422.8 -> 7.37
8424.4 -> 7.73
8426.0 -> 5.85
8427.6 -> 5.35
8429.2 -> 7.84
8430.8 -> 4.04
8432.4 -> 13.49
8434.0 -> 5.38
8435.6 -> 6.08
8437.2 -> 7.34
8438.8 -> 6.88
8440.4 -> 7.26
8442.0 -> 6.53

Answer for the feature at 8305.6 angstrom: H-alpha 6563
